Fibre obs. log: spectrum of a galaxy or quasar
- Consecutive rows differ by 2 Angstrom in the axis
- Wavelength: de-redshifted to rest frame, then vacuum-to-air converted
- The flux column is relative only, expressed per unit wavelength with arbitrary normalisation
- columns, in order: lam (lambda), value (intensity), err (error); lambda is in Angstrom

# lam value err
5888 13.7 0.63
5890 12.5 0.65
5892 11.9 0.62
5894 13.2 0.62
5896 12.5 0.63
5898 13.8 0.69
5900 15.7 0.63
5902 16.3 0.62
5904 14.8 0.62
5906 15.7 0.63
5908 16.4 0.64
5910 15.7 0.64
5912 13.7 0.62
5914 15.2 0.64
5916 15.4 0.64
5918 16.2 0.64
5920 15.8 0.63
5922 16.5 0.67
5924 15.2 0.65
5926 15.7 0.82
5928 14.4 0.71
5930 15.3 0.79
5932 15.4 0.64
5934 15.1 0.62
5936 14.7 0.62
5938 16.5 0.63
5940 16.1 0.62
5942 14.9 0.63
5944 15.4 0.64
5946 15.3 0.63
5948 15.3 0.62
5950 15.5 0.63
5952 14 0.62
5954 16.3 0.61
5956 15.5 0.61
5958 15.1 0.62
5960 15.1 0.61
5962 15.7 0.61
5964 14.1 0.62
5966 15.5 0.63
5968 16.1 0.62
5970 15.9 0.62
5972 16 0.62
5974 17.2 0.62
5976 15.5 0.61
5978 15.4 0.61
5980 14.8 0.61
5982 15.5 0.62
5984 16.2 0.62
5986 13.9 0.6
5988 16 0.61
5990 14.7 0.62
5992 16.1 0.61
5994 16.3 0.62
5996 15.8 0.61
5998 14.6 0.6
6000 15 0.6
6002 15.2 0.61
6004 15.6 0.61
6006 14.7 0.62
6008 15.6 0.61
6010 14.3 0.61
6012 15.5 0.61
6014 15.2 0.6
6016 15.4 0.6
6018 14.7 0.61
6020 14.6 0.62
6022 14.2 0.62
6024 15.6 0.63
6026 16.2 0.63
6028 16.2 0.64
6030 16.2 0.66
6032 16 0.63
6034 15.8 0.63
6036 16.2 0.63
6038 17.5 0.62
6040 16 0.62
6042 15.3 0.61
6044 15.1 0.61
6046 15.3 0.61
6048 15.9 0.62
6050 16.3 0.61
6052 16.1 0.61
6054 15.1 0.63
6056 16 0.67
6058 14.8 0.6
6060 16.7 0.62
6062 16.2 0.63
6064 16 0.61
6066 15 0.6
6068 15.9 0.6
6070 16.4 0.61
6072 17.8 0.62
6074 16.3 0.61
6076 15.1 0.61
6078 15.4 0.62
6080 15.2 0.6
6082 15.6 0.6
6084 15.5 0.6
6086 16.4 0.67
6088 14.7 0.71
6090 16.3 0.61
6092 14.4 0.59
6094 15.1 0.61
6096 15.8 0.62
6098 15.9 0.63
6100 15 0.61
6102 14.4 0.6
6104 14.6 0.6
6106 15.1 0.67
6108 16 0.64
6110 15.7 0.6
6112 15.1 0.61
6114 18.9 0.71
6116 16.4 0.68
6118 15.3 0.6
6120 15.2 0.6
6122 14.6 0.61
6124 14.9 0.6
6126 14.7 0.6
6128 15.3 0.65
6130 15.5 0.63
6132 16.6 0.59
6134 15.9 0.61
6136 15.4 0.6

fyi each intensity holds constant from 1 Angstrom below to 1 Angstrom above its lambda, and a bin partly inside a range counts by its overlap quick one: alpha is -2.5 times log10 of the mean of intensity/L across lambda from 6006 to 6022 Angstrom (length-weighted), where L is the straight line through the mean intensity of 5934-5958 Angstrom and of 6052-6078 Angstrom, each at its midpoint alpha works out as 0.05 mag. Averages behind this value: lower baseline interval 15.4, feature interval 15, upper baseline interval 15.9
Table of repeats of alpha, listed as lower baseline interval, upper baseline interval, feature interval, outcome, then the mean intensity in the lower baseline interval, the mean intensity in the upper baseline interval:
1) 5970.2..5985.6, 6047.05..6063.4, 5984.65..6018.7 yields 0.04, 15.7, 15.9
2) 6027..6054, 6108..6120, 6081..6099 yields 0.04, 16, 16.2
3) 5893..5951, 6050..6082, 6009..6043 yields 0.01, 15.2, 15.9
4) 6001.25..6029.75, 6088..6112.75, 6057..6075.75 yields -0.06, 15.2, 15.3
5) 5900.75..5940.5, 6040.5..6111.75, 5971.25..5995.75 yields -0.01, 15.5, 15.6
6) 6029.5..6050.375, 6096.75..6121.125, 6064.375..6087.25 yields -0.01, 15.9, 15.6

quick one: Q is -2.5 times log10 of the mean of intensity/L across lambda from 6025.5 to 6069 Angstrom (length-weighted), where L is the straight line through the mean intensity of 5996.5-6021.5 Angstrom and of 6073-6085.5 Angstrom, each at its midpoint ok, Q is -0.04 mag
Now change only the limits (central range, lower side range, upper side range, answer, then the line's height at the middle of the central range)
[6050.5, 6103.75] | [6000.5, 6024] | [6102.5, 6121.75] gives -0.01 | 15.5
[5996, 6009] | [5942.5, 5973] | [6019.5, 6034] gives 0.03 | 15.5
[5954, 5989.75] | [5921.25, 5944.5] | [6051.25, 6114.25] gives 0.00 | 15.5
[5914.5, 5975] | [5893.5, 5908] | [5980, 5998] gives -0.03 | 15.1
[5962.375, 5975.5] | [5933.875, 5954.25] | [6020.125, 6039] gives -0.02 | 15.5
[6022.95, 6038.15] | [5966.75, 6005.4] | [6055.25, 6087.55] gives -0.03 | 15.7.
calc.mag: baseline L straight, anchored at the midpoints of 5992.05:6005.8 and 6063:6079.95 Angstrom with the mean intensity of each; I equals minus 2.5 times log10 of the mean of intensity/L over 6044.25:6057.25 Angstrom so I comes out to 0.00 mag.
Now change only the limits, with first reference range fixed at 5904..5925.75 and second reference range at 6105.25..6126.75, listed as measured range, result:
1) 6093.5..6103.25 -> 0.028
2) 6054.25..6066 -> -0.013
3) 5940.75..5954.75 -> 0.023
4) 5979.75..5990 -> 0.023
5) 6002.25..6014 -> 0.031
